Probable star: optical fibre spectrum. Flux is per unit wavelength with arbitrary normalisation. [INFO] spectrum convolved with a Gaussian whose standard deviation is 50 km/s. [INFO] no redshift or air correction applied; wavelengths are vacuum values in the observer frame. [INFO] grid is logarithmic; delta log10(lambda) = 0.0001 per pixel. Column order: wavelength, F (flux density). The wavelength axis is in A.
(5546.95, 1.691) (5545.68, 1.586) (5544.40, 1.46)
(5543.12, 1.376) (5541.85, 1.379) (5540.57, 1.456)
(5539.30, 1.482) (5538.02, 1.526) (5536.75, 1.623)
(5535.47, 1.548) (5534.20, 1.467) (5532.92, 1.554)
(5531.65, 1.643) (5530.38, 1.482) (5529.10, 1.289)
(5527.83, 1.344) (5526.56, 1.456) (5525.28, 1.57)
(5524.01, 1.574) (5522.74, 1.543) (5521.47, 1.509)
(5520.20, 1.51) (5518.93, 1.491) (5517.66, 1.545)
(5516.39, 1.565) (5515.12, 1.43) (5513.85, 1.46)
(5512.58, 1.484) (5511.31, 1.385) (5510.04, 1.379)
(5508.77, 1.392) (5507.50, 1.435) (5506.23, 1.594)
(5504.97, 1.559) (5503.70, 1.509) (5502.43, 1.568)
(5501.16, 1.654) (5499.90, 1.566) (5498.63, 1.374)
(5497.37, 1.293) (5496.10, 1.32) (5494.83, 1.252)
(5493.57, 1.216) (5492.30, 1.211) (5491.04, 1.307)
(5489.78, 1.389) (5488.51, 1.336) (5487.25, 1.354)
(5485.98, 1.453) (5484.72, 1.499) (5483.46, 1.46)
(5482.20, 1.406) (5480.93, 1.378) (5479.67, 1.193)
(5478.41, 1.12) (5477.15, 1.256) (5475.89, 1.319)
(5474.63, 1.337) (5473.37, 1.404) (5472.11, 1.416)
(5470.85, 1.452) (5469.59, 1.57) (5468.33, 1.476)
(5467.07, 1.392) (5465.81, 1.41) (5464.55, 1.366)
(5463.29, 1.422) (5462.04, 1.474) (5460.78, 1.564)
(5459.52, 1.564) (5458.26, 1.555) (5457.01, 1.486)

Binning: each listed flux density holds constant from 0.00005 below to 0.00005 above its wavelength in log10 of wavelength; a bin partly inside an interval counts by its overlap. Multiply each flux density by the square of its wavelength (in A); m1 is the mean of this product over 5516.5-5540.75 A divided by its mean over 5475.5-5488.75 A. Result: 1.1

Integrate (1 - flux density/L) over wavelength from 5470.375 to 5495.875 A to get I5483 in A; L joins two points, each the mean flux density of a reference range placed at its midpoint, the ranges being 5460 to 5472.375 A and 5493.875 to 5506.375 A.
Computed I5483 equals 2.1 A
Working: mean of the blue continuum 1.46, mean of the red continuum 1.46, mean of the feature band 1.34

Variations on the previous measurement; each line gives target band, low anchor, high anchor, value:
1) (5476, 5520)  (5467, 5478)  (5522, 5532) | 1.0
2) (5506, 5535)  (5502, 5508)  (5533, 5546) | 0.6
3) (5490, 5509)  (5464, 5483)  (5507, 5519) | 0.1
